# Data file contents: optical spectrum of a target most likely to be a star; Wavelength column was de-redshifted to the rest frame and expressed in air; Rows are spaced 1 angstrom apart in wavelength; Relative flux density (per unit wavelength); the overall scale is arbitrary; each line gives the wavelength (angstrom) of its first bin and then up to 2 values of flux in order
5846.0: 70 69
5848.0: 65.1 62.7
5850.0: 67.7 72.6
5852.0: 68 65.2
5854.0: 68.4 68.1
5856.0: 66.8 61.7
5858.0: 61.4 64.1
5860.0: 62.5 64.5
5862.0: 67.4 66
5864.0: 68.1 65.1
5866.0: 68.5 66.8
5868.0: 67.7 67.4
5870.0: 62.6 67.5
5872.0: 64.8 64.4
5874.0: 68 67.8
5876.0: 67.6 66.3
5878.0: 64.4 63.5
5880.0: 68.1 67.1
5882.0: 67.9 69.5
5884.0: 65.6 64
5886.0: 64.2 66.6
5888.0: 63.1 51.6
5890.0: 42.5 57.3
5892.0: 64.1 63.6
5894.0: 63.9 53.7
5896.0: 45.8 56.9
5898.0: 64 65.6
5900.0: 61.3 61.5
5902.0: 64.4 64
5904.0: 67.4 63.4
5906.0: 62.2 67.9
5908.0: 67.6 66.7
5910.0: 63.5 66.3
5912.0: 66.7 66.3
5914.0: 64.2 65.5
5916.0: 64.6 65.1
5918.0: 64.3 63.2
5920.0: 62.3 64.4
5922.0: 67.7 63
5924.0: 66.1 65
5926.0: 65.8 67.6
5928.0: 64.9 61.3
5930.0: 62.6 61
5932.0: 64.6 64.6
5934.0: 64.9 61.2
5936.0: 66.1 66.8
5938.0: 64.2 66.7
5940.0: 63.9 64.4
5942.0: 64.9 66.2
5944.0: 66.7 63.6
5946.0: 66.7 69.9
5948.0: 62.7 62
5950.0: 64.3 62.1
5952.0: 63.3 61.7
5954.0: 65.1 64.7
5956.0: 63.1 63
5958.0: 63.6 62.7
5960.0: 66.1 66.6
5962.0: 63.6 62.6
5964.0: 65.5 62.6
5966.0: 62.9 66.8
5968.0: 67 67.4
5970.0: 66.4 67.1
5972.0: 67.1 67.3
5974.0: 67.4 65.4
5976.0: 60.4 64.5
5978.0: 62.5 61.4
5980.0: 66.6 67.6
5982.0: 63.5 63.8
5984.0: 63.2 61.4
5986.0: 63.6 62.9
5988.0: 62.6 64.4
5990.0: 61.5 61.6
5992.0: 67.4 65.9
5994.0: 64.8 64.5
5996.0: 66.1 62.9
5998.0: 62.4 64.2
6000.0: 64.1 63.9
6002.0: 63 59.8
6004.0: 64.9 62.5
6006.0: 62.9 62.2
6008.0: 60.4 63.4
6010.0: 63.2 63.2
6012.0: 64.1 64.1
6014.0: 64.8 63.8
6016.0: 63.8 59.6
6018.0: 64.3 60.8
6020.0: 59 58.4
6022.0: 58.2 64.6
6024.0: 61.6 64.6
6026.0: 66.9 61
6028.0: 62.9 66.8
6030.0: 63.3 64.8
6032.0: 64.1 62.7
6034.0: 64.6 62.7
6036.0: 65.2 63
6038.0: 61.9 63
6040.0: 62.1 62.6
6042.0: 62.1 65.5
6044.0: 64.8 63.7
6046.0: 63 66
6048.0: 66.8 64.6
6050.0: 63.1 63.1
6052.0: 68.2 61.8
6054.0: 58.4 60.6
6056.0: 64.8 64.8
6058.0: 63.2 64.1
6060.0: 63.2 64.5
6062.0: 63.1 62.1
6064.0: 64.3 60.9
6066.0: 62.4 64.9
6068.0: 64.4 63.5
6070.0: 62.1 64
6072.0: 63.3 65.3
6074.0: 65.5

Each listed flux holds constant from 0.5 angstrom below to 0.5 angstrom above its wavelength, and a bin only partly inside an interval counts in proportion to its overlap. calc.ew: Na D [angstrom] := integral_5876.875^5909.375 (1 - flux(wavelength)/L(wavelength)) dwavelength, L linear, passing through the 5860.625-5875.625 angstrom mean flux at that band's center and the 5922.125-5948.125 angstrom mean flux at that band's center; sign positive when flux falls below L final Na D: 1.6 angstrom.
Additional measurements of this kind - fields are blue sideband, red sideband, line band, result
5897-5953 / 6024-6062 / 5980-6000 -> 0.0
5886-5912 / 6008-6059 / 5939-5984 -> -1.7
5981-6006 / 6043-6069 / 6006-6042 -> 0.4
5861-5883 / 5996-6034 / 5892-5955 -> 1.2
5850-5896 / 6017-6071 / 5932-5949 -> -0.3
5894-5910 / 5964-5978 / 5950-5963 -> 0.2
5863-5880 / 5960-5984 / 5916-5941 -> 0.4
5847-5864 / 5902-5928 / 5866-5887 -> -0.2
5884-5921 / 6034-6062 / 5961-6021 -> -0.6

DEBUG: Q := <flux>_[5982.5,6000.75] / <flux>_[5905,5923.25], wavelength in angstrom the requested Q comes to 0.98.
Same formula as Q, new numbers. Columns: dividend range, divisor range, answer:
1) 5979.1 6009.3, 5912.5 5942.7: 0.98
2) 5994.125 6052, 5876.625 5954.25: 0.99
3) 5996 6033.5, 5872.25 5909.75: 1.00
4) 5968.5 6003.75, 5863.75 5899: 1.01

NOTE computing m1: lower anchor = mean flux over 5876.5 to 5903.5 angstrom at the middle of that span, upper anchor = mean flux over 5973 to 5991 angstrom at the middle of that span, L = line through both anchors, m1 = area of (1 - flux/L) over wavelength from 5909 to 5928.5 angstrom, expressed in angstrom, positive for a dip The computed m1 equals -0.8 angstrom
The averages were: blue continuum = 61.9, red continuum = 63.7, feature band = 65.1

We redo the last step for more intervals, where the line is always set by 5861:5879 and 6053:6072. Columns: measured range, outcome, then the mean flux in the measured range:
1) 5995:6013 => 0.2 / 63.2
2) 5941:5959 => 0.2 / 64.3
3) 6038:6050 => -0.1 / 63.9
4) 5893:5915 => 0.9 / 63.1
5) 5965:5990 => 0.0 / 64.6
